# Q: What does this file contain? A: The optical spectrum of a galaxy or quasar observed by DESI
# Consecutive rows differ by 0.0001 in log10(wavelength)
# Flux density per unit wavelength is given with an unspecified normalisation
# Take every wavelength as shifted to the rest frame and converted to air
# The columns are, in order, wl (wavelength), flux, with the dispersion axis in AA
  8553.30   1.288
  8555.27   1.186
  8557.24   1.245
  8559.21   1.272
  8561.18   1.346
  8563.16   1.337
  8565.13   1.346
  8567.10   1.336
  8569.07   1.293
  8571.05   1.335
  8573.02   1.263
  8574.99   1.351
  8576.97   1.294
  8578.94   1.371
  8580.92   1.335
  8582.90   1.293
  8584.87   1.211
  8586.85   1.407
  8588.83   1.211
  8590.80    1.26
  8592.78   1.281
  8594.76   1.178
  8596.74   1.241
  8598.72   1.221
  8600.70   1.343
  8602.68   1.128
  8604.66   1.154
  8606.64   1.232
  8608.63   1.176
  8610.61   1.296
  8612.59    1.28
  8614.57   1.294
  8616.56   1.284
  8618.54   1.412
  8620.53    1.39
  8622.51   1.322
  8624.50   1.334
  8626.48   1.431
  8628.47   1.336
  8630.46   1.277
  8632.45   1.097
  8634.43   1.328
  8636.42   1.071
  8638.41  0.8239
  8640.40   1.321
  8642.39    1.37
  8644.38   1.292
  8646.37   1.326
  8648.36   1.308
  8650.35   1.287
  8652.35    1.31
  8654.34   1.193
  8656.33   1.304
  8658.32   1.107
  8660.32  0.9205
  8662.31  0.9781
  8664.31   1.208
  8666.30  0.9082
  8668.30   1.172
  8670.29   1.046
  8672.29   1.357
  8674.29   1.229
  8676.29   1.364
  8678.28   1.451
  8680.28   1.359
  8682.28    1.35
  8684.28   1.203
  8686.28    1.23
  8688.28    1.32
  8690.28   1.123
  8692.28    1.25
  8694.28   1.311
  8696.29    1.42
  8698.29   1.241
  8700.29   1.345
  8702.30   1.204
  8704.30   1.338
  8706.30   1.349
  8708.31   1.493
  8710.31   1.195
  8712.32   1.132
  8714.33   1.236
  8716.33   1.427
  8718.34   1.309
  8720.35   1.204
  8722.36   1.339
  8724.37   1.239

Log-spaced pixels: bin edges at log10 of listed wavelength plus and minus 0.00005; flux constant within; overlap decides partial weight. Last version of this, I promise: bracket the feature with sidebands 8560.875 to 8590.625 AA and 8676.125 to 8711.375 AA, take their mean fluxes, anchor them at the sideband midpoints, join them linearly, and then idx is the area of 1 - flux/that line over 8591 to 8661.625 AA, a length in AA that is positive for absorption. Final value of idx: 3.4 AA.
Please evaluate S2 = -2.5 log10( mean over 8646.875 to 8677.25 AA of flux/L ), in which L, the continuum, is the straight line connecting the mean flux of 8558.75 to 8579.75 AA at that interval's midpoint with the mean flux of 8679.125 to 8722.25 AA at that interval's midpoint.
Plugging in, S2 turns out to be 0.10 mag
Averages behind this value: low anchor 1.32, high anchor 1.29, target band 1.18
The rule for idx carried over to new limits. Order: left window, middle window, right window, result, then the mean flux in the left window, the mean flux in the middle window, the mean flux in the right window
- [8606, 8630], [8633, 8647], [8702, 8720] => 1.1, 1.32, 1.21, 1.3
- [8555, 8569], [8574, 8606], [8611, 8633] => 1.0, 1.3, 1.27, 1.32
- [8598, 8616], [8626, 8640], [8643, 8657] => 0.9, 1.24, 1.19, 1.29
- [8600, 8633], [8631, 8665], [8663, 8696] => 1.9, 1.28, 1.19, 1.24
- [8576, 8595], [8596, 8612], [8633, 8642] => 0.2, 1.29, 1.23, 1.15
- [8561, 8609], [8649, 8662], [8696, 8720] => 1.1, 1.28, 1.18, 1.3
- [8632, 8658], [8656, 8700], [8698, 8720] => 1.6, 1.23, 1.22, 1.3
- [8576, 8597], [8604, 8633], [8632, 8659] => -0.9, 1.28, 1.29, 1.23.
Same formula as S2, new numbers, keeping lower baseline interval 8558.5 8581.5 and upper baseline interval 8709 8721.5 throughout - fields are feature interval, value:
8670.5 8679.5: -0.04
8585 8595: 0.04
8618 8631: -0.05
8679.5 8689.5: -0.01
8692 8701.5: -0.04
